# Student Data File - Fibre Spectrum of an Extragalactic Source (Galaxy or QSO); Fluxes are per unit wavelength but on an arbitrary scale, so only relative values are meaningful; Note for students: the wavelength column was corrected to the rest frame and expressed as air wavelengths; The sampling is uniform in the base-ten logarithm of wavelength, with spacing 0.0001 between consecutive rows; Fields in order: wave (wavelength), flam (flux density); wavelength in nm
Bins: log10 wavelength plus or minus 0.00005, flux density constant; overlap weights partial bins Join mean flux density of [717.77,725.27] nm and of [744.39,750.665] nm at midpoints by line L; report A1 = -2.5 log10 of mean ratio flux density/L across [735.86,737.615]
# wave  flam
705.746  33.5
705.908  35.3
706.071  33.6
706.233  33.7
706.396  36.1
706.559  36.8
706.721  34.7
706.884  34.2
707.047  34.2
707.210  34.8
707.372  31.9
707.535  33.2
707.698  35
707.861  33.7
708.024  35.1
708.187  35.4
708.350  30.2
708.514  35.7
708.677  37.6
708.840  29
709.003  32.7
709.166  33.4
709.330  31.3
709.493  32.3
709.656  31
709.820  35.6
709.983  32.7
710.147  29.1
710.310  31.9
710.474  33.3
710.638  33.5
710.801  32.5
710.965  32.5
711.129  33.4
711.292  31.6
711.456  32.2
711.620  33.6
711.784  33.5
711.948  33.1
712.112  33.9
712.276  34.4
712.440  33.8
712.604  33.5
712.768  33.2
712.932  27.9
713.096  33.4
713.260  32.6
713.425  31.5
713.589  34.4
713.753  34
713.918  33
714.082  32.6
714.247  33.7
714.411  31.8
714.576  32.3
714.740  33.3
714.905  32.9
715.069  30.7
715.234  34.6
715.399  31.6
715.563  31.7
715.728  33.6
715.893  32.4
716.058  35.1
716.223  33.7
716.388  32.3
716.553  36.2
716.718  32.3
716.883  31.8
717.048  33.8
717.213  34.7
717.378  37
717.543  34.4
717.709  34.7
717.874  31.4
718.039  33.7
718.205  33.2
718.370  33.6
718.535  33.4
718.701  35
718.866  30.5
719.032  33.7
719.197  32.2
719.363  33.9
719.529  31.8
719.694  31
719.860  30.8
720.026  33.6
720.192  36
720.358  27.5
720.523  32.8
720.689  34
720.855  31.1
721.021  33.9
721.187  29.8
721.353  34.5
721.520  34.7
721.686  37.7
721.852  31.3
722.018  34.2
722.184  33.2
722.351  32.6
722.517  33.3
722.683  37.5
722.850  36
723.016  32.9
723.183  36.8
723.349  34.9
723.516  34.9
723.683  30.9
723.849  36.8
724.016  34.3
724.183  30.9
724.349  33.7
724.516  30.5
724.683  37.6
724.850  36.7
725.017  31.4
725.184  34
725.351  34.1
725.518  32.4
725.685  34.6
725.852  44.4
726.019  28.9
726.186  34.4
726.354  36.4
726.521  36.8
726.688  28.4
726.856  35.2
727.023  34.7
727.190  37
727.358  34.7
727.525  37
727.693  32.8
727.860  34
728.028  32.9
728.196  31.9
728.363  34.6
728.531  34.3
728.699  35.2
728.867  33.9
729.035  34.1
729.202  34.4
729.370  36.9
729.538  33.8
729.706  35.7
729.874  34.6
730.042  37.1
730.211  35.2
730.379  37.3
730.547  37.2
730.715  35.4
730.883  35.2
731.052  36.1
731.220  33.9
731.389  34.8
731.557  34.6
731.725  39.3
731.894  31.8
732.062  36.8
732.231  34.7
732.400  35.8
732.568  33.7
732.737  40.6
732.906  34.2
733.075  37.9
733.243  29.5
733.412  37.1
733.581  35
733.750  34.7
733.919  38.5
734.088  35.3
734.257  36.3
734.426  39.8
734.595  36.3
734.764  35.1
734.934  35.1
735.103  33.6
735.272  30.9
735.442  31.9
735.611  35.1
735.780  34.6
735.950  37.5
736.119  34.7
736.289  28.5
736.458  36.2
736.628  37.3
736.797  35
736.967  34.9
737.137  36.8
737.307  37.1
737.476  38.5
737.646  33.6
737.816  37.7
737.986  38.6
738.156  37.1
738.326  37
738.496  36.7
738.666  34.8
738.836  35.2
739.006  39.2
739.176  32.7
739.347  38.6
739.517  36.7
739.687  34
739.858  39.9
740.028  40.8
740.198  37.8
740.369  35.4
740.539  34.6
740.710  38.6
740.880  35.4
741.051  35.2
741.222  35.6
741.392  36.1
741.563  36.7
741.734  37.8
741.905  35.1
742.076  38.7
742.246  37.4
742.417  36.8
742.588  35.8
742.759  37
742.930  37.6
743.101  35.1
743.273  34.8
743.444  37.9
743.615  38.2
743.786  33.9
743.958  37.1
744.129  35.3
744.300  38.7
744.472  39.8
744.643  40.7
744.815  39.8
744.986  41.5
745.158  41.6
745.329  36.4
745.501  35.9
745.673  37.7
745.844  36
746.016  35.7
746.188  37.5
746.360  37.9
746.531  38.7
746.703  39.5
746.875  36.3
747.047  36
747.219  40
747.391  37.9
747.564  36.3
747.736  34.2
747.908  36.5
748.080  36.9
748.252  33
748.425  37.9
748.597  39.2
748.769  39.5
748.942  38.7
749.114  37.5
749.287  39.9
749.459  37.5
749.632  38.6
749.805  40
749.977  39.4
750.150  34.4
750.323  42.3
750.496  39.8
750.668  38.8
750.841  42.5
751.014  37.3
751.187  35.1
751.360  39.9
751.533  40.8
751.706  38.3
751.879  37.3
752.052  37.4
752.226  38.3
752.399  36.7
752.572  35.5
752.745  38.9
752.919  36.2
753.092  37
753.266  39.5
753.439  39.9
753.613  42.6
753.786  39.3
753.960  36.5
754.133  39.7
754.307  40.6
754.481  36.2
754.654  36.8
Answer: 0.017 mag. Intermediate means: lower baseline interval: 33.4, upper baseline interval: 38.1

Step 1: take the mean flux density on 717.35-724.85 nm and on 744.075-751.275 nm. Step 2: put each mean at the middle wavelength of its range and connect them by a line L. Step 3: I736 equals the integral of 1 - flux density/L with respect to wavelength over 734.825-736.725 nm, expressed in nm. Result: 0.10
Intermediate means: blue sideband 33.5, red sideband 38.1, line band 34.1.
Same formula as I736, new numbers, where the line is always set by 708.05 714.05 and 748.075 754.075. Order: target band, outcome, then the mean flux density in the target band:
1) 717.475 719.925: 0.07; 32.9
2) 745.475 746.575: 0.02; 37.1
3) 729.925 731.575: -0.01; 35.7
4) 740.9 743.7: 0.04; 36.6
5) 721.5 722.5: 0.02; 33.9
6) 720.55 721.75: 0.02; 33.5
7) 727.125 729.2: 0.05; 34.3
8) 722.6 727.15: 0.04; 34.5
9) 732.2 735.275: 0.03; 35.6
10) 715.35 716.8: 0.01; 33.2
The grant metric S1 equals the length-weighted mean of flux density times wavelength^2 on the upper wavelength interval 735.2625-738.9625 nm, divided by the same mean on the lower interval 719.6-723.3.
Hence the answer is 1.11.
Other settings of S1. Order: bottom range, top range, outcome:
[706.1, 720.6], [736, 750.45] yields 1.21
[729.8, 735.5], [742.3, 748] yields 1.09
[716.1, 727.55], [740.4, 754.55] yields 1.20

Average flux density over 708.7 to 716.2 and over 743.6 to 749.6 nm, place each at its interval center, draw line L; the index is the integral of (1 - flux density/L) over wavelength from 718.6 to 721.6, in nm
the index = 0.11 nm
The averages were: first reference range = 32.7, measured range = 32.6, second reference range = 37.7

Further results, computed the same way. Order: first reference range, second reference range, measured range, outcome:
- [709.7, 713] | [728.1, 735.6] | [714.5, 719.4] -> 0.02 nm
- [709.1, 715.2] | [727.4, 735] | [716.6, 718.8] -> -0.02 nm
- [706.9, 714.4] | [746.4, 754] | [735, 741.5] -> 0.13 nm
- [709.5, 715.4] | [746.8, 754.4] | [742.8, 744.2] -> 0.03 nm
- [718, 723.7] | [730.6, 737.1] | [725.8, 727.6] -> -0.05 nm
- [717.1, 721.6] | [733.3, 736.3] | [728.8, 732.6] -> -0.09 nm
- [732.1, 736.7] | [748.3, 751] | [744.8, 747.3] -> 0.00 nm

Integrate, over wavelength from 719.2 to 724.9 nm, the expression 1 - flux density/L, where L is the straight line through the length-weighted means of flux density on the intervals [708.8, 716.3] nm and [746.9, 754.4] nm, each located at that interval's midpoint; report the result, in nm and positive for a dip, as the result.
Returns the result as 0.09 nm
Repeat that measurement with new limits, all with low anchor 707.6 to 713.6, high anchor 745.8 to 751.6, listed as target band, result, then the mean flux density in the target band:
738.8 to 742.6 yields 0.020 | 36.7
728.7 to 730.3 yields 0.016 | 35.1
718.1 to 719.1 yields 0.022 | 33.2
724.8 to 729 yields 0.083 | 34.4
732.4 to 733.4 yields 0.015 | 35.4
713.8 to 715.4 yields 0.035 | 32.7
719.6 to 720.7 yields 0.067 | 32.1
